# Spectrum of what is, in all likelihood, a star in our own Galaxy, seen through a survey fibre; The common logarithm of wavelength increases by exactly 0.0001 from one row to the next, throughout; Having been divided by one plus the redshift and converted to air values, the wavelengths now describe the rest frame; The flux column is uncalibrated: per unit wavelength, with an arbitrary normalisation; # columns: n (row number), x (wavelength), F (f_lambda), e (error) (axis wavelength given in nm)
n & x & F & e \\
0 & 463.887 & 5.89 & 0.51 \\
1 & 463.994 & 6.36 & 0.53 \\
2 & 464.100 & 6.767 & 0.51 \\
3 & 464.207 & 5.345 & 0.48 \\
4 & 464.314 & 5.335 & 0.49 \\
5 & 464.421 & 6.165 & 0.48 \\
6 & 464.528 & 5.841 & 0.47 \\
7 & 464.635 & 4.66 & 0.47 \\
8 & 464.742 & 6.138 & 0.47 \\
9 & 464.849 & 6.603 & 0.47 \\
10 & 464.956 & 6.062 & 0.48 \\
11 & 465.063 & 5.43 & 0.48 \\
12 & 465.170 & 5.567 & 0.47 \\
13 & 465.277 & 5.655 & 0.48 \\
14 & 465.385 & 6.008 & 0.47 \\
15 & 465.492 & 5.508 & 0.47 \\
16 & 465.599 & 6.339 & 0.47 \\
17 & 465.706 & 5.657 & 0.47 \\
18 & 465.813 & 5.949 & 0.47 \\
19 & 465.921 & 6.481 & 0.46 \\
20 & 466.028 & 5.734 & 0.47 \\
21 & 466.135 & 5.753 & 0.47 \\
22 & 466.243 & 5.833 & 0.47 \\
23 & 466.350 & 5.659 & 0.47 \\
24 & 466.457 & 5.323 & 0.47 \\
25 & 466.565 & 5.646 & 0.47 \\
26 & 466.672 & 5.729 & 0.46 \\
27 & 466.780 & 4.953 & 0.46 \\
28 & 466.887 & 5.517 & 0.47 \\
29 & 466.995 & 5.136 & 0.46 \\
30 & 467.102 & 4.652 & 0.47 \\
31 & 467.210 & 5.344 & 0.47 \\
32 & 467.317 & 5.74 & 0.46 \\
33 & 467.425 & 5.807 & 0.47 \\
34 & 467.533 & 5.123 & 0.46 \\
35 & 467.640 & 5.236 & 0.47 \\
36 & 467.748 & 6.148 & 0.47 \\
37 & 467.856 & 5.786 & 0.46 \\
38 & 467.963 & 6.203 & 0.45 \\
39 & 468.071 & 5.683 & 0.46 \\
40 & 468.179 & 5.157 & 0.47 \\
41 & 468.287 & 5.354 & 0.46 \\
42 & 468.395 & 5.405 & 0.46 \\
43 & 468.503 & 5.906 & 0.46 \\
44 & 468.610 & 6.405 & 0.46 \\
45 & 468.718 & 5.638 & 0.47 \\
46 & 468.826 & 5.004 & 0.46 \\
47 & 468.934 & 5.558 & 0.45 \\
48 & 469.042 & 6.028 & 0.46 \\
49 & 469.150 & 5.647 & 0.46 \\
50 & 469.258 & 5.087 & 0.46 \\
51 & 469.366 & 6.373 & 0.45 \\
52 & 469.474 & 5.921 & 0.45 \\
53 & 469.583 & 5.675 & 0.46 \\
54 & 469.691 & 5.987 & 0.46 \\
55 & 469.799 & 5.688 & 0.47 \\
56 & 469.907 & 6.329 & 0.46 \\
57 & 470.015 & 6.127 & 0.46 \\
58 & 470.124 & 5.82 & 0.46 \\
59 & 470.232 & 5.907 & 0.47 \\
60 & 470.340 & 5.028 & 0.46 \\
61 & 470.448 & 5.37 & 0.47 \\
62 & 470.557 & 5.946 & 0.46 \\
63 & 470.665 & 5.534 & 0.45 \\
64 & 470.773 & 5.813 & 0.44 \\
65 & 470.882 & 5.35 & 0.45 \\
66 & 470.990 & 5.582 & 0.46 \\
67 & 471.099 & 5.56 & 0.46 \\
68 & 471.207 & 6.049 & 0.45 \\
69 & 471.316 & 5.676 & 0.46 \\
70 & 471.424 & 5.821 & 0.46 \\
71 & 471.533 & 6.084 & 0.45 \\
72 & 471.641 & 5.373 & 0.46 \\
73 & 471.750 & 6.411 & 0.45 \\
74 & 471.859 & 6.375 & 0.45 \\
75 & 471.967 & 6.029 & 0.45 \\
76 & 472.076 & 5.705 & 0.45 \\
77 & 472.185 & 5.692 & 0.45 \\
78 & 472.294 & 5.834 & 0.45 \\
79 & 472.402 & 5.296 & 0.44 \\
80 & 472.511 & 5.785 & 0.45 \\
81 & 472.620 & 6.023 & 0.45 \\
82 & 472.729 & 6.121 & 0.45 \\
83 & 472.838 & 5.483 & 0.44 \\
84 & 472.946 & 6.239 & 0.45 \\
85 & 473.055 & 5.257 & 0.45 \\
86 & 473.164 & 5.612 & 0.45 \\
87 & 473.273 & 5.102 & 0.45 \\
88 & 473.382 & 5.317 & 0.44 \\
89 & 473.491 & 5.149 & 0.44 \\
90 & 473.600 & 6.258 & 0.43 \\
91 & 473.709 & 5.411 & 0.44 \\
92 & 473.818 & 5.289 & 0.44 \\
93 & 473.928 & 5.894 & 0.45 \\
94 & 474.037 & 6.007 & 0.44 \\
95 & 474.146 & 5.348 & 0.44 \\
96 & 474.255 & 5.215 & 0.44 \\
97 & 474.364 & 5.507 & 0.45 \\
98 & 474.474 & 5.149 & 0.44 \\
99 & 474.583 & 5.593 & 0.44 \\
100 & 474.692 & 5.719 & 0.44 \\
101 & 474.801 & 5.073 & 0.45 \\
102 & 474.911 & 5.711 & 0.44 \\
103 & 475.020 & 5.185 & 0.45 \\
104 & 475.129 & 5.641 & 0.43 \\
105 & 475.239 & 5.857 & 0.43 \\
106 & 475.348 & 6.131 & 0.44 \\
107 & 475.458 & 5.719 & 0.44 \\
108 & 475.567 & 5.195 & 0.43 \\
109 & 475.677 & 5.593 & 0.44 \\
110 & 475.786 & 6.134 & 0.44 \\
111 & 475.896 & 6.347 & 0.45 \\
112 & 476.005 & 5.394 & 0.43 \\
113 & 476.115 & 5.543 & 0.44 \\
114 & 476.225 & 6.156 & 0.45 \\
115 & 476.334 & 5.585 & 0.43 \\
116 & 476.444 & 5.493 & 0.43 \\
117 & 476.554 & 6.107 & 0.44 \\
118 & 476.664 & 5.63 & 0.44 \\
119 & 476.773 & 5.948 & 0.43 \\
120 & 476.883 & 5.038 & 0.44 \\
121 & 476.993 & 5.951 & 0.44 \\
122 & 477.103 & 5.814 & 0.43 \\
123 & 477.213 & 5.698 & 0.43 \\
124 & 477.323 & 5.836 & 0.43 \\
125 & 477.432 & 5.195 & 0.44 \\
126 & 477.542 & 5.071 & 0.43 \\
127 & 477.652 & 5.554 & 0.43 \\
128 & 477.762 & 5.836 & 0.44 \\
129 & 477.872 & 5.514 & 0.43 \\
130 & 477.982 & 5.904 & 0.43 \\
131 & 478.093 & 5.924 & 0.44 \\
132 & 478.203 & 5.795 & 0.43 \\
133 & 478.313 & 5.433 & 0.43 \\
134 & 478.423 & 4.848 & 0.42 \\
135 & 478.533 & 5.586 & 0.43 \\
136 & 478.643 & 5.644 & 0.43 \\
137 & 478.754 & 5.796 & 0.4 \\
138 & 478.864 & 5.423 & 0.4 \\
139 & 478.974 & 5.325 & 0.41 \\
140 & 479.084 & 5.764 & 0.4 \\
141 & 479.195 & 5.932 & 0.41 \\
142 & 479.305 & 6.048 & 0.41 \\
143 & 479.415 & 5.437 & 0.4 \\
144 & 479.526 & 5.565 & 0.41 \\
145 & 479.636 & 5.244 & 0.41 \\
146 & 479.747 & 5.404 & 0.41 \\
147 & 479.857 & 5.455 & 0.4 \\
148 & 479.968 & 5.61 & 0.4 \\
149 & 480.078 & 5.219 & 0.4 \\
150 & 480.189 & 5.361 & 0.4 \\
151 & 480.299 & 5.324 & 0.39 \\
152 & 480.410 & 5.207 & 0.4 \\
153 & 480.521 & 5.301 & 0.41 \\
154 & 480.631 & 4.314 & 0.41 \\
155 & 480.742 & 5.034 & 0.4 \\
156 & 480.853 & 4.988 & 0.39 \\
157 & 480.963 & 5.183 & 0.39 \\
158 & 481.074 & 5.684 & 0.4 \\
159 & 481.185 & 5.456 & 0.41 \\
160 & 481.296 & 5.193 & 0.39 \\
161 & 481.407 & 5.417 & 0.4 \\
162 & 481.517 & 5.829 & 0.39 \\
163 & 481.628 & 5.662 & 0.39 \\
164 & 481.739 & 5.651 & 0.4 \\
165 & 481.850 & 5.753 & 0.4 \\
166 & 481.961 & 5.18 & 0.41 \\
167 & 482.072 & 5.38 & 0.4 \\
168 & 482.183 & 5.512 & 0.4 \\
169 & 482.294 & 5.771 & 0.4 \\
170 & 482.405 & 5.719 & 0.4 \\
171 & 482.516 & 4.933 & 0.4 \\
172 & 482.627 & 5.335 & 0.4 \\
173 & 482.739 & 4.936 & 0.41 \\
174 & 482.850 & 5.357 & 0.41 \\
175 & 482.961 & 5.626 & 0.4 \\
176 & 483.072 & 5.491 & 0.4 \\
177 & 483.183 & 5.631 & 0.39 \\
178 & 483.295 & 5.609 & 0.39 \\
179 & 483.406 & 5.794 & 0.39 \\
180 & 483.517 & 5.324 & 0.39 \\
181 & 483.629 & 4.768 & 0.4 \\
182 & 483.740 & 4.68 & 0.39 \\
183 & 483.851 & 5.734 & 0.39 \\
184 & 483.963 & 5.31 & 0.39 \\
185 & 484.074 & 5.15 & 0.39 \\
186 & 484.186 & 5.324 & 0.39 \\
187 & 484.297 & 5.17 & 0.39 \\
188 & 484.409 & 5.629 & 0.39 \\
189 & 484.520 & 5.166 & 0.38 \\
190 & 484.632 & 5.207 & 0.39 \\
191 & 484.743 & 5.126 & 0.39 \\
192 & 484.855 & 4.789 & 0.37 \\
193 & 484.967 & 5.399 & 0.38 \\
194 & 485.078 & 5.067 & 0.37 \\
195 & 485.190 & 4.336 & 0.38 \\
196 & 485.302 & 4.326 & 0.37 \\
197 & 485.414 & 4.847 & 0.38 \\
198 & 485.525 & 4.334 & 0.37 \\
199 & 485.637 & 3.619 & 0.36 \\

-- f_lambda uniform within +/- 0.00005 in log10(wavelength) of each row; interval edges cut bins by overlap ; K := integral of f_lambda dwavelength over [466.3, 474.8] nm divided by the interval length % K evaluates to 5.65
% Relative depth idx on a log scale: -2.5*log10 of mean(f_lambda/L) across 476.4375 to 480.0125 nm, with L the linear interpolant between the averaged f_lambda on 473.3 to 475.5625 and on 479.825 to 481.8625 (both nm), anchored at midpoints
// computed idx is -0.035 mag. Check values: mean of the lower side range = 5.55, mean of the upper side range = 5.34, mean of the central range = 5.6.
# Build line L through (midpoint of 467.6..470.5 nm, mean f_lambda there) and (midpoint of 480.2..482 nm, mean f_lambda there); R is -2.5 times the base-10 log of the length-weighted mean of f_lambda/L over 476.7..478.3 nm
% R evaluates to -0.04 mag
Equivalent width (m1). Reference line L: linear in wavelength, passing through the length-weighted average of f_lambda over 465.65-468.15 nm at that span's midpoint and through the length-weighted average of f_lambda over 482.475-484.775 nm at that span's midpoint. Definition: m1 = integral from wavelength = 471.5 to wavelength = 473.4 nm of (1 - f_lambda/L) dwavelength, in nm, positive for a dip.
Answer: -0.090 nm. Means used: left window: 5.61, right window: 5.3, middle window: 5.77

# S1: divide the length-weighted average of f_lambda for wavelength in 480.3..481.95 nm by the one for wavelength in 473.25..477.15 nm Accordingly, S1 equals 0.9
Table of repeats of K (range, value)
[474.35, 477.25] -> 5.66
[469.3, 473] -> 5.82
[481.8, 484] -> 5.39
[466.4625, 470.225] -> 5.64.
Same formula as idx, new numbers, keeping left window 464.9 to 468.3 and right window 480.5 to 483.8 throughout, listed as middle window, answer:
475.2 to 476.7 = -0.060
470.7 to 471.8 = -0.041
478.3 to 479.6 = -0.031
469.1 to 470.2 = -0.054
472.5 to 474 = -0.024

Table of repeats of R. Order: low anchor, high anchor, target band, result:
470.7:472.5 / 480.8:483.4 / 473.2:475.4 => 0.03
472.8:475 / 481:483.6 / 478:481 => 0.01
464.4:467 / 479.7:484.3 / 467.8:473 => -0.03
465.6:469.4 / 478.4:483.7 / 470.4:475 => -0.02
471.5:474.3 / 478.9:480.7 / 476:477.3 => -0.03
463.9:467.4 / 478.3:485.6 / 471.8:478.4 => -0.03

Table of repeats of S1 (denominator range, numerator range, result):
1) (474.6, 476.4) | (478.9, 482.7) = 0.95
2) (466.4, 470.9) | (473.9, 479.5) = 1.00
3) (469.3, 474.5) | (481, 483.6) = 0.96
